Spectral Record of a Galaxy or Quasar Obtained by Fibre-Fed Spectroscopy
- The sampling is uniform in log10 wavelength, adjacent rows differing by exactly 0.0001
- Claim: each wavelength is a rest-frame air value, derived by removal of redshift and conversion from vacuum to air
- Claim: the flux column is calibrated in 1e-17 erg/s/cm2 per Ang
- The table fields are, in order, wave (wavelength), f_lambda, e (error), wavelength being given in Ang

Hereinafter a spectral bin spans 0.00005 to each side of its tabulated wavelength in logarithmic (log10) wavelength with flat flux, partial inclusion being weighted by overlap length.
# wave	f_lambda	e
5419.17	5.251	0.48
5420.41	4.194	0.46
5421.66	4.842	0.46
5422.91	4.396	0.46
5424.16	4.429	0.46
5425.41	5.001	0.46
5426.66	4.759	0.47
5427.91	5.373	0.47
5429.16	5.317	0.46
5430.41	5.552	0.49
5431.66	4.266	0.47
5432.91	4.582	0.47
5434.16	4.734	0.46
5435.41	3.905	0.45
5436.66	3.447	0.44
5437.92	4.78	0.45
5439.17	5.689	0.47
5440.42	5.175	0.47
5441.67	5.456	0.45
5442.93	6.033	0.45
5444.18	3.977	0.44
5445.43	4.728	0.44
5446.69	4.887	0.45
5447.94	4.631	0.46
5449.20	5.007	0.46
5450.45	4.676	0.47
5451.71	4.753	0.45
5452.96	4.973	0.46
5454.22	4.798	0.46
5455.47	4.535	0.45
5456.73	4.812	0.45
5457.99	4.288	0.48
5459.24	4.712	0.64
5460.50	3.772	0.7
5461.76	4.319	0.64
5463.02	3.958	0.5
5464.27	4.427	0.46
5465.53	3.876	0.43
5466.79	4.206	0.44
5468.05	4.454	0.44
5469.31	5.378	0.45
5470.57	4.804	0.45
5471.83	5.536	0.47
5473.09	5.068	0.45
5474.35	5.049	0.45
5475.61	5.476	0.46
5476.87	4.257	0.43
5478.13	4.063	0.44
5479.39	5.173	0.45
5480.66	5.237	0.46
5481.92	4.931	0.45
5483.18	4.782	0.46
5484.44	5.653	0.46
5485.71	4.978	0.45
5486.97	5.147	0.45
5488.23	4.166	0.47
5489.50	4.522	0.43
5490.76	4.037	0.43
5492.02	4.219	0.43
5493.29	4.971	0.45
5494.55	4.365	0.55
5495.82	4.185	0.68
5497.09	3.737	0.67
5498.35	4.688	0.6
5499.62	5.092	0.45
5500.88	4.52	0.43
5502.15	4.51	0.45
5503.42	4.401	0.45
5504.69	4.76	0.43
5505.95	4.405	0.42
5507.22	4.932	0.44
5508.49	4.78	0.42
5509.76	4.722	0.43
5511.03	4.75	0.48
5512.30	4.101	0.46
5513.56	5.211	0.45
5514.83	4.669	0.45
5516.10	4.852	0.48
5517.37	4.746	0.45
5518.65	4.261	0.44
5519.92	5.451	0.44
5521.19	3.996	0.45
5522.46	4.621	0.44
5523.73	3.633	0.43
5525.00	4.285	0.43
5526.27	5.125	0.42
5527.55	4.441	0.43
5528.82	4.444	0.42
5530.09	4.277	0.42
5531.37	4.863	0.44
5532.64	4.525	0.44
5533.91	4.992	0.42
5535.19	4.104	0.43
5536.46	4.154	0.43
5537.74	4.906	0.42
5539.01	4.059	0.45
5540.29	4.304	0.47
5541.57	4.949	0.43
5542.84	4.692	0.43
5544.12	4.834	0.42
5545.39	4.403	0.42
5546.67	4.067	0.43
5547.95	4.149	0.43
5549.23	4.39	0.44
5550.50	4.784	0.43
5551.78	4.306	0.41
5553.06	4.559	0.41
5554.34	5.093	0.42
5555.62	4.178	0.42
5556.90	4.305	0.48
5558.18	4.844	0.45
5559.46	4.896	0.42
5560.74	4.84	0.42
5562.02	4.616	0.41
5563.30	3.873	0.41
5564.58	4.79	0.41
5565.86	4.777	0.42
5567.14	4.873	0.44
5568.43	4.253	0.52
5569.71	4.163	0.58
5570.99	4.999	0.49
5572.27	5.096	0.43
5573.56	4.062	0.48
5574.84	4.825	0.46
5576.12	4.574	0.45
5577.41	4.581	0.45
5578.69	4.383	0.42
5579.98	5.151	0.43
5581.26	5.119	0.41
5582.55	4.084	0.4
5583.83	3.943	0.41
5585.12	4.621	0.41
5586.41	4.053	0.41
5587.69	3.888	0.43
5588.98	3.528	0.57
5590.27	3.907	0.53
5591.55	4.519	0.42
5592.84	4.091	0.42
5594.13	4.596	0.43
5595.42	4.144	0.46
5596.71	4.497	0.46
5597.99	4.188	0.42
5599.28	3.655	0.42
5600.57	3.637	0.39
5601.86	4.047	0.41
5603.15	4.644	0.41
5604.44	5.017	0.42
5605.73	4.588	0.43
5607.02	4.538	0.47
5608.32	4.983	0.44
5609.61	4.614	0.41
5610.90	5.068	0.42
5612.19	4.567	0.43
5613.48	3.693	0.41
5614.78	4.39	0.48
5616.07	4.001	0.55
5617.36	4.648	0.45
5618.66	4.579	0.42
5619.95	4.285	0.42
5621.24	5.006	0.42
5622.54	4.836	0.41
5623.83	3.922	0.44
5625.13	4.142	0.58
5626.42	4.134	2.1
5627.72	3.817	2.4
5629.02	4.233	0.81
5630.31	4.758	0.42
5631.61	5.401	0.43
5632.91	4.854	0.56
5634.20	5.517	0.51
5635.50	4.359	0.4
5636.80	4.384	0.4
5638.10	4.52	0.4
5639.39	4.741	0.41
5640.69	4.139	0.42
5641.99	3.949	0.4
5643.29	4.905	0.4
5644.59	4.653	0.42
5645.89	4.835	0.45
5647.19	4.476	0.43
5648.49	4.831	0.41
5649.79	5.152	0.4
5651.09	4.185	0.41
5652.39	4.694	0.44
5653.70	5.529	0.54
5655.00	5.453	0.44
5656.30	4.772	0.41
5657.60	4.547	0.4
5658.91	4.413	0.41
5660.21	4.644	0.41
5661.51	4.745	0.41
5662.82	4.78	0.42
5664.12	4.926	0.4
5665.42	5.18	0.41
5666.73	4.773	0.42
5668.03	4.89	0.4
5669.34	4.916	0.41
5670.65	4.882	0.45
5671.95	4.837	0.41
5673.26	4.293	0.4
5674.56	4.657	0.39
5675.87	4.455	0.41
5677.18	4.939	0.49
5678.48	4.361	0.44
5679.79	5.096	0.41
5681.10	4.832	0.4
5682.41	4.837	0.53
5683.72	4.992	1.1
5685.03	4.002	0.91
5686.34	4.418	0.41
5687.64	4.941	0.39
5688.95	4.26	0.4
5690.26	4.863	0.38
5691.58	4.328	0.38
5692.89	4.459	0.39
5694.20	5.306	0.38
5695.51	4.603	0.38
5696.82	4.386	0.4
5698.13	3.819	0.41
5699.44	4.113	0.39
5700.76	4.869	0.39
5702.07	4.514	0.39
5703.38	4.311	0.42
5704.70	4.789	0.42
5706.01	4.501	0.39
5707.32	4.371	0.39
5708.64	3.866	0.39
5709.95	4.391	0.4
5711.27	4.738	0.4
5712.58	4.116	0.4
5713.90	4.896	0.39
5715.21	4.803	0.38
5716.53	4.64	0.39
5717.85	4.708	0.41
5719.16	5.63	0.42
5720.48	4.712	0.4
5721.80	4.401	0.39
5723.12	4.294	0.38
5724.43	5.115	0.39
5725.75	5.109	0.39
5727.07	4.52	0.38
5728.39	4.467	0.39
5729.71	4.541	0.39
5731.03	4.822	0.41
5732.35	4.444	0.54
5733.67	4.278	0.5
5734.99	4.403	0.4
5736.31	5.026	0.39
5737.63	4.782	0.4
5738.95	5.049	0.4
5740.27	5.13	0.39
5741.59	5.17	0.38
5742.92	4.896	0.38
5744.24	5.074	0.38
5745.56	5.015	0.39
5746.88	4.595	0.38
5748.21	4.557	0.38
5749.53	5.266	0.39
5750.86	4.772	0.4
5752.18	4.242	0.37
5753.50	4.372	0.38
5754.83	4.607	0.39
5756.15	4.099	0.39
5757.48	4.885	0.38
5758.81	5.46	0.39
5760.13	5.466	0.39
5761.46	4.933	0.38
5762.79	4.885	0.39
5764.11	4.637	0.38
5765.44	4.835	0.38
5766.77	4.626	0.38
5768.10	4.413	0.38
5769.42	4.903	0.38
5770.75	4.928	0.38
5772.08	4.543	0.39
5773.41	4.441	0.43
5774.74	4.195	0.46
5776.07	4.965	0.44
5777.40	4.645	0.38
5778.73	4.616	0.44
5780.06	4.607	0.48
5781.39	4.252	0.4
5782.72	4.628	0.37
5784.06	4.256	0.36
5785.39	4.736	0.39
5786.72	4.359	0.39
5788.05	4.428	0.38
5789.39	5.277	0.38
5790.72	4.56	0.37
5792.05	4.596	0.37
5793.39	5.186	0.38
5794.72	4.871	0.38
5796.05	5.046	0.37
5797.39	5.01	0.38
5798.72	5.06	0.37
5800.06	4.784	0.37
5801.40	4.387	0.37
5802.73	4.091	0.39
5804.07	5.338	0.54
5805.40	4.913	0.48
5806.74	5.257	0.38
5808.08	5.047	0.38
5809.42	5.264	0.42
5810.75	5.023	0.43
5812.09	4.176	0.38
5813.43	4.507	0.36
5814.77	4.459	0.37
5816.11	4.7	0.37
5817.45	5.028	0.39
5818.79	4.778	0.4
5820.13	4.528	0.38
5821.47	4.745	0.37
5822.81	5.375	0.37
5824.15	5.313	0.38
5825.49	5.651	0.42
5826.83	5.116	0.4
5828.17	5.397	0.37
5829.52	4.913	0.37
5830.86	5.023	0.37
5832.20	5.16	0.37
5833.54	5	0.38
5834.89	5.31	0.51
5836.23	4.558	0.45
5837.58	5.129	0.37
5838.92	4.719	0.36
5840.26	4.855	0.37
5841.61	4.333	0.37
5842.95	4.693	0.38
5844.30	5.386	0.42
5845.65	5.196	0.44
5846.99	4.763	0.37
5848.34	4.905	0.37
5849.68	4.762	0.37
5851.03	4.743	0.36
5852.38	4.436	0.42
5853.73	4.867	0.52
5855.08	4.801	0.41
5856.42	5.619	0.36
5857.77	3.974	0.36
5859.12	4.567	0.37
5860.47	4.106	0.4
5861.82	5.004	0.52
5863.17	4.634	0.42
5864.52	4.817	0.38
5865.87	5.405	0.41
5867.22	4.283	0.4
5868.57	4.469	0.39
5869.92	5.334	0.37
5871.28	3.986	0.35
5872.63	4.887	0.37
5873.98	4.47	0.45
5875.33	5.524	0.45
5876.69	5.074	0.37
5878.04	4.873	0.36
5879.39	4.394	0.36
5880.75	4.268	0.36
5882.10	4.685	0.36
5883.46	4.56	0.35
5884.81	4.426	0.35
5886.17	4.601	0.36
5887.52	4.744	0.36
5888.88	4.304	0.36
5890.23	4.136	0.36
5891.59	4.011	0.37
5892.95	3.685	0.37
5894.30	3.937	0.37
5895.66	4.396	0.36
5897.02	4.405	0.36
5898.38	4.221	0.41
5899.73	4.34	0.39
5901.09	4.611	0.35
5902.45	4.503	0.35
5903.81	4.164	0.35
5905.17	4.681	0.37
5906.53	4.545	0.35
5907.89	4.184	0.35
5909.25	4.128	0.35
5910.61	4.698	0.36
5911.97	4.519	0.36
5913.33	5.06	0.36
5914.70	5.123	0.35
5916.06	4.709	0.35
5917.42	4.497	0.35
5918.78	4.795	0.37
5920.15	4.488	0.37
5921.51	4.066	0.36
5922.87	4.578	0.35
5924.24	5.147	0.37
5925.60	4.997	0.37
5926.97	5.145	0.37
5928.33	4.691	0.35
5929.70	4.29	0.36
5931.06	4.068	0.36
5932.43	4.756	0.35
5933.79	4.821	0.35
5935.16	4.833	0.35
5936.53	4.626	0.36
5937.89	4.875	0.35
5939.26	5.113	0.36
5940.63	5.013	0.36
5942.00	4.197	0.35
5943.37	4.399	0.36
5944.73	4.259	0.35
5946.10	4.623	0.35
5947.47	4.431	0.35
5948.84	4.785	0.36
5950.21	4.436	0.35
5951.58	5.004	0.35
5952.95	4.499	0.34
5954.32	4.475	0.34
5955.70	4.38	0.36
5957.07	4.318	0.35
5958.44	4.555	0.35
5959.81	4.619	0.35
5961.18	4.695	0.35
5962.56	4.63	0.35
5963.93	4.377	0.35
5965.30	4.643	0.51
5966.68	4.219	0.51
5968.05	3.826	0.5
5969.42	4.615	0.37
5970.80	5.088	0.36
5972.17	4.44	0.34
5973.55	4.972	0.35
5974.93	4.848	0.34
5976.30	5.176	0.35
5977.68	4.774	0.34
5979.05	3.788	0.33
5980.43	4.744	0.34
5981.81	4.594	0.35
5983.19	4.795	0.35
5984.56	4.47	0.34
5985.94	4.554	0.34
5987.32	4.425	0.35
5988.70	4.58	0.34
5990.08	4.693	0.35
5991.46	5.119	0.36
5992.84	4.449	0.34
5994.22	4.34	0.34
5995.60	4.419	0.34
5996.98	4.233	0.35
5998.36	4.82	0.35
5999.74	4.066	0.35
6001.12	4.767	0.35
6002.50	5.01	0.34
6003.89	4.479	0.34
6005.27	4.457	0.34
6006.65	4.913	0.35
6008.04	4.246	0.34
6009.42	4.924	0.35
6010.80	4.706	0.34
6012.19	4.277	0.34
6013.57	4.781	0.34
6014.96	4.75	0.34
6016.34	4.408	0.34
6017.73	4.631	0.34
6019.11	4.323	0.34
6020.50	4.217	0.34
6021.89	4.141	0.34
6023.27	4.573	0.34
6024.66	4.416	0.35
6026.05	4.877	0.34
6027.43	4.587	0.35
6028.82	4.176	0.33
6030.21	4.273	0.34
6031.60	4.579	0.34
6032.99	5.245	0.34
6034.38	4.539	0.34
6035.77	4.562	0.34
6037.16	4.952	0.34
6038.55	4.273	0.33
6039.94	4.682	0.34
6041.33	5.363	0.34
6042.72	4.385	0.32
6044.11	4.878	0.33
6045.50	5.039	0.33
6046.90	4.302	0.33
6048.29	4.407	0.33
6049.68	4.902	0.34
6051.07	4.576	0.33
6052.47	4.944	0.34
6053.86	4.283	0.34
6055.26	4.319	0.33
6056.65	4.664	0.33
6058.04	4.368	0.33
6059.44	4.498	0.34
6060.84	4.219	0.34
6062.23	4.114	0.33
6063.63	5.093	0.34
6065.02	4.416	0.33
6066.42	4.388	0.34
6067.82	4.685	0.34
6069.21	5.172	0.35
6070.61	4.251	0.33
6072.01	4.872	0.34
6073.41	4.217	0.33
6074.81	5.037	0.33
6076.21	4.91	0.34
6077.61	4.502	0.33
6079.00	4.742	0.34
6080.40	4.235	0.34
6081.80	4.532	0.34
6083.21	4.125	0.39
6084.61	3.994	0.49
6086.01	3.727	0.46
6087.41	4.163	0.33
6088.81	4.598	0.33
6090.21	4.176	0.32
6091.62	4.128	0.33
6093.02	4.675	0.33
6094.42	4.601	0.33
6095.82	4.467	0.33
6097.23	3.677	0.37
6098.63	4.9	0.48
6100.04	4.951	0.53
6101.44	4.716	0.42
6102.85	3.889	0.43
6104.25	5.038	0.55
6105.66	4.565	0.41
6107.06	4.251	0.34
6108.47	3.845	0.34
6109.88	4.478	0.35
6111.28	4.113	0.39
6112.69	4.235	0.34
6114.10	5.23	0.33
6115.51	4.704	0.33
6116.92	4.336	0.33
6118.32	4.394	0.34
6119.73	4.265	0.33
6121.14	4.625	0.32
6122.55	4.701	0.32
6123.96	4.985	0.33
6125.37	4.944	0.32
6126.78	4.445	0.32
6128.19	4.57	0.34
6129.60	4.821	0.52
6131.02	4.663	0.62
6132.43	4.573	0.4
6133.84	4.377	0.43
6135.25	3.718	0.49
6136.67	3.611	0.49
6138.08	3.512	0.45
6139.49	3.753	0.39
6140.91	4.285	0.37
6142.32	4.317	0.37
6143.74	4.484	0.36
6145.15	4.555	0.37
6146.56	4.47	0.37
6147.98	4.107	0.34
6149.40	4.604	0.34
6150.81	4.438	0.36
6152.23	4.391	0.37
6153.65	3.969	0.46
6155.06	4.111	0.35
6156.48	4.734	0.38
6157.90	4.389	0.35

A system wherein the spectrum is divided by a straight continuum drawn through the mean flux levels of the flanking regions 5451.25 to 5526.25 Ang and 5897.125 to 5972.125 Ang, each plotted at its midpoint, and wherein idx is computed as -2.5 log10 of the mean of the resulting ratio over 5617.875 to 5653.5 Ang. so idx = 0.01 mag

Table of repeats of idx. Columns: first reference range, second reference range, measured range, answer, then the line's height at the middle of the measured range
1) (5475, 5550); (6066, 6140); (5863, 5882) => -0.06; 4.5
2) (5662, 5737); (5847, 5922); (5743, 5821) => -0.03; 4.61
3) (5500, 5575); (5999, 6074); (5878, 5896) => 0.06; 4.57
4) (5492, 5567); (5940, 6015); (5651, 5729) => -0.03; 4.56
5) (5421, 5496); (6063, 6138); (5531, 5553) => 0.05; 4.69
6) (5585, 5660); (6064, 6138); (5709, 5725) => -0.05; 4.48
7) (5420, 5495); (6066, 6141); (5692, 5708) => 0.03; 4.62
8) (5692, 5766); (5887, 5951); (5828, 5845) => -0.08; 4.6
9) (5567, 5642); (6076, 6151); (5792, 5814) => -0.10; 4.42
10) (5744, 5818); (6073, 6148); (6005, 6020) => -0.02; 4.51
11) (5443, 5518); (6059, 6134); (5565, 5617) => 0.05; 4.64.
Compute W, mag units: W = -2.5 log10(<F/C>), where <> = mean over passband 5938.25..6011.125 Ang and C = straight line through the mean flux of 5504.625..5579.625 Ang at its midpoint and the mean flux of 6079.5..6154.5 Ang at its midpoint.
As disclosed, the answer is -0.04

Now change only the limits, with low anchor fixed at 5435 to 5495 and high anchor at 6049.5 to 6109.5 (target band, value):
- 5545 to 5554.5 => 0.06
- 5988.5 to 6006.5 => -0.02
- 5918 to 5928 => -0.05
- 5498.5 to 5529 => 0.02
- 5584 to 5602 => 0.14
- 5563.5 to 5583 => 0.01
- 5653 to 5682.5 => -0.04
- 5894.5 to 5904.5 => 0.05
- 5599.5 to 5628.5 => 0.06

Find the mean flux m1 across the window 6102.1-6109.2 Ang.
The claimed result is 4.32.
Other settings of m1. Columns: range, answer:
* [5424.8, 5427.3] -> 4.88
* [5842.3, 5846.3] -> 5.08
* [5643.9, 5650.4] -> 4.79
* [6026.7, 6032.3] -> 4.41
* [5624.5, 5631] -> 4.22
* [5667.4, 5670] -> 4.89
